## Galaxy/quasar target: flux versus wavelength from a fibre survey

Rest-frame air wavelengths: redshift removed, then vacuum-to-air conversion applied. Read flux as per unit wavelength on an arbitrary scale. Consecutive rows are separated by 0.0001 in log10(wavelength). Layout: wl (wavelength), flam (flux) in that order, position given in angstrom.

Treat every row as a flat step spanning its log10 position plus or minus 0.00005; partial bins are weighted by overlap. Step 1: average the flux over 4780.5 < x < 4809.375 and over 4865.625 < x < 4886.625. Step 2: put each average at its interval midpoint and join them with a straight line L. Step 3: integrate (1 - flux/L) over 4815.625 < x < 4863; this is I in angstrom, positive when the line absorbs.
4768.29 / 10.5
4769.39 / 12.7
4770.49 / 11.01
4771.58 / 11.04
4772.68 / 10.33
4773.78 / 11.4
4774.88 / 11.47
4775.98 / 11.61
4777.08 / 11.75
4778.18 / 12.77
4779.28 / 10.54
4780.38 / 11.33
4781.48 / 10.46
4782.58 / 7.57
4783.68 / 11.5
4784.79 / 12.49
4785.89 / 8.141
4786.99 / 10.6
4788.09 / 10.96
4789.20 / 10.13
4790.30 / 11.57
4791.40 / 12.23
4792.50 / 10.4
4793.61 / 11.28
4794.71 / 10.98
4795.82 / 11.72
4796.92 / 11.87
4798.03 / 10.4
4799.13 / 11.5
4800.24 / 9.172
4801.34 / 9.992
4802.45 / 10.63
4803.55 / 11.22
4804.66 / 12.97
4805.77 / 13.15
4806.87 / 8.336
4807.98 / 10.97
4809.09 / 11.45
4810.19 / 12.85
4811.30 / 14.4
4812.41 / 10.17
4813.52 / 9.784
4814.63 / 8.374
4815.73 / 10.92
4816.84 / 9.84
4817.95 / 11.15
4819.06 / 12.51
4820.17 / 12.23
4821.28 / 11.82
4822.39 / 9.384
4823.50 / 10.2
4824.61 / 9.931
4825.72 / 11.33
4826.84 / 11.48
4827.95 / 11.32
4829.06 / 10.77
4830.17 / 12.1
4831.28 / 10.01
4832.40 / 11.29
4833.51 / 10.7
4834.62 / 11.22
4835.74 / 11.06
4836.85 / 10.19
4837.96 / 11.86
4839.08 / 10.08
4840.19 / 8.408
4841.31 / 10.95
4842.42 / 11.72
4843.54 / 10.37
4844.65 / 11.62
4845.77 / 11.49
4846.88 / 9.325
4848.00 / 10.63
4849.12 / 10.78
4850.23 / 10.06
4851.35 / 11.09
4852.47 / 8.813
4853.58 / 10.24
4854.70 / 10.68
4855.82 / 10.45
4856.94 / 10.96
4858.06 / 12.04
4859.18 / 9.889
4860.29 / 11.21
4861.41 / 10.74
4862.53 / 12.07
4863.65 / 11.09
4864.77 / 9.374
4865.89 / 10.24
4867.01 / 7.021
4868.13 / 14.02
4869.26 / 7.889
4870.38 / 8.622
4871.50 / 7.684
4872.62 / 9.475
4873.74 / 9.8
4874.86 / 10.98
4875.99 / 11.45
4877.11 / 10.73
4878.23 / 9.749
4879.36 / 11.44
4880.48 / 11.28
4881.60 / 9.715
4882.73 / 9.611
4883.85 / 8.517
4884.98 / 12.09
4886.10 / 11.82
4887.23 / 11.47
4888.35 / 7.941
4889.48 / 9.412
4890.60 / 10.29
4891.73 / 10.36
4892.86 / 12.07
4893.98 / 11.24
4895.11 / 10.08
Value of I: -1.7 angstrom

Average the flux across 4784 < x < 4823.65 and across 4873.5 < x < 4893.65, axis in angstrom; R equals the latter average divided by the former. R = 1.0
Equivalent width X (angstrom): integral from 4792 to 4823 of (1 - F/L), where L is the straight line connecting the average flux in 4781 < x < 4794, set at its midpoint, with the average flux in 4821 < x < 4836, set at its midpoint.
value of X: -0.9 angstrom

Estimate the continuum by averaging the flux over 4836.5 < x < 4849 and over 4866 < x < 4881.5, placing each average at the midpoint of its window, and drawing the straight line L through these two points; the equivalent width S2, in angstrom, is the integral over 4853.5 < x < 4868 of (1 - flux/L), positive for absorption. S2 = -0.4 angstrom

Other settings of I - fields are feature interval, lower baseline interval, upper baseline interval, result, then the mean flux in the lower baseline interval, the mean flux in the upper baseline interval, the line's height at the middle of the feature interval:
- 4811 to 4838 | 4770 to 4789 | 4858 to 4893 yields -0.83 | 10.9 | 10.3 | 10.6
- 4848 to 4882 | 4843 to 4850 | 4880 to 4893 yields 0.61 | 10.7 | 10.3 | 10.5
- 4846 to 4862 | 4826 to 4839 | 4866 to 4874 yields -0.81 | 11.1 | 9.25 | 10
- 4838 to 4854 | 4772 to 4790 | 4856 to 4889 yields 0.01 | 10.8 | 10.3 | 10.5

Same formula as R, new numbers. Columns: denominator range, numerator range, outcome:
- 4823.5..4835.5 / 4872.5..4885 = 0.94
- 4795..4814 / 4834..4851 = 0.95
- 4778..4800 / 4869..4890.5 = 0.92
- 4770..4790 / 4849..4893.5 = 0.95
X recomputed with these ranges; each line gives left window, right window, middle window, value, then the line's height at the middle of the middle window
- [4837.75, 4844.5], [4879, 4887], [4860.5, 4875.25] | 0.9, 10.6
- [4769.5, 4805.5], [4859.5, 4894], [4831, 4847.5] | -0.2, 10.6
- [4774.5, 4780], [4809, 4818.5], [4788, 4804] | 0.5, 11.3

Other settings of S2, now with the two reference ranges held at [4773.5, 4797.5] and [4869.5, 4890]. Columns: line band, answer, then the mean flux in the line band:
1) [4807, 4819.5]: -0.32 angstrom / 11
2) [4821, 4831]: -0.25 angstrom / 10.9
